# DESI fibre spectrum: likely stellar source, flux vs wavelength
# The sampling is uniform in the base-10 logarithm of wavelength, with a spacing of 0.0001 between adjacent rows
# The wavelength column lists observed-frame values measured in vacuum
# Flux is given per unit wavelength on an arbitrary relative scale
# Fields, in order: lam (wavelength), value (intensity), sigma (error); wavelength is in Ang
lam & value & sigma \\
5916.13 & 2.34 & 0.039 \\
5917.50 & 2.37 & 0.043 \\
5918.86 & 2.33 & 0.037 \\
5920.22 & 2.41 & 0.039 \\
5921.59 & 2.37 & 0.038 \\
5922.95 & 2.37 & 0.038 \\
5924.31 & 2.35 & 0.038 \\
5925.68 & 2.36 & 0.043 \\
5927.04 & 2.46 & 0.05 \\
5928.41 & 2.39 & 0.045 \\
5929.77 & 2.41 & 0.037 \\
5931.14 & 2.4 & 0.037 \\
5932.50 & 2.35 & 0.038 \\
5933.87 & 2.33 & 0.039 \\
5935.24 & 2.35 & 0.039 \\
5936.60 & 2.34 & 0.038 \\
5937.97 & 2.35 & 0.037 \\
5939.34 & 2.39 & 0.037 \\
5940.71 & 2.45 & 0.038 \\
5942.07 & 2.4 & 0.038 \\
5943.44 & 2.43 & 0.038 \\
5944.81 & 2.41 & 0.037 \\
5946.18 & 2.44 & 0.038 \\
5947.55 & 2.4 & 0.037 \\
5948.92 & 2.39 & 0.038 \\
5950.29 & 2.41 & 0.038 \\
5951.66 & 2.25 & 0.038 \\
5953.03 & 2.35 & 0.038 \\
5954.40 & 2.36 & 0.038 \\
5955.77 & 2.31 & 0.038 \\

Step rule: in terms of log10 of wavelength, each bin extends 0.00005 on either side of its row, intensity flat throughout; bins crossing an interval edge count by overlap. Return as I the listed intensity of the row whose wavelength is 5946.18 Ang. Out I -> 2.44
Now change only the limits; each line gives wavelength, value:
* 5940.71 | 2.45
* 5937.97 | 2.35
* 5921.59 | 2.37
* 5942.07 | 2.4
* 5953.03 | 2.35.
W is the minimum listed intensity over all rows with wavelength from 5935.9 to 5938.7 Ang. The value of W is 2.34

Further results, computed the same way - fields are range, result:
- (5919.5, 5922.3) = 2.37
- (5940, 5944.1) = 2.4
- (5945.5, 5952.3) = 2.25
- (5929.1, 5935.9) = 2.33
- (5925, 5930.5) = 2.36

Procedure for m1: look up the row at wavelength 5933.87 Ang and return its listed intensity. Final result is 2.33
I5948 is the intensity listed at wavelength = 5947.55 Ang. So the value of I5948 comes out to 2.4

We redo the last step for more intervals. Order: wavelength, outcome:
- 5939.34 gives 2.39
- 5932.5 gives 2.35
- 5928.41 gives 2.39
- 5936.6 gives 2.34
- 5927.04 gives 2.46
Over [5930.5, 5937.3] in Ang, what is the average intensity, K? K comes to 2.35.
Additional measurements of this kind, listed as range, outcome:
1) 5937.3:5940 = 2.37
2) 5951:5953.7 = 2.3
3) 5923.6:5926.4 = 2.36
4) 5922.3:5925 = 2.36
